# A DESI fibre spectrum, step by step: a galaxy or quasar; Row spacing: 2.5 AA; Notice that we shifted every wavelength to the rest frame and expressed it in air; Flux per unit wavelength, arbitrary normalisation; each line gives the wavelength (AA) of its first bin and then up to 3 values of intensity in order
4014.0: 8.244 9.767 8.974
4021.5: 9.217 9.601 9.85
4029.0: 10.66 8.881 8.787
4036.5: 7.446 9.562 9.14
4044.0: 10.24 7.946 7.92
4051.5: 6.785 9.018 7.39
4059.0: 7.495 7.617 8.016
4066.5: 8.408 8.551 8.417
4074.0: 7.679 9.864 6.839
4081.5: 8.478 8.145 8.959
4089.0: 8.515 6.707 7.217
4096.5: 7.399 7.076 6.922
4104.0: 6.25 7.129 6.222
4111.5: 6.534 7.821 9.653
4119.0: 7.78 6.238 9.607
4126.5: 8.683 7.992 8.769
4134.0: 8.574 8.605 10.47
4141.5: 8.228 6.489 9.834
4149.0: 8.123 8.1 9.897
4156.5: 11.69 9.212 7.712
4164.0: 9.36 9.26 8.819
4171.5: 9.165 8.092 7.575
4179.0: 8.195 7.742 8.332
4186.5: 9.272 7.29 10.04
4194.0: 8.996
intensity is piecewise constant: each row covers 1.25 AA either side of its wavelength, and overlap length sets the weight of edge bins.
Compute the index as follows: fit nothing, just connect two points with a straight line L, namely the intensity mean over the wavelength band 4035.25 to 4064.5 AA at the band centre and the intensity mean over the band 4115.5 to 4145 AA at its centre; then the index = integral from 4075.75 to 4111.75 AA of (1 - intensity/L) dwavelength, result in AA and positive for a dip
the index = 3.7 AA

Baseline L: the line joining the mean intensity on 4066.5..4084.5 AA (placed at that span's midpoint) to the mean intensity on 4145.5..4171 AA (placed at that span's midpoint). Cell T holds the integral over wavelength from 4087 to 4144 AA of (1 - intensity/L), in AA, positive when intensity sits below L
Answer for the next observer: 6.0 AA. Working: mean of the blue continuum 8.3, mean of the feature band 7.82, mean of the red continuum 9.19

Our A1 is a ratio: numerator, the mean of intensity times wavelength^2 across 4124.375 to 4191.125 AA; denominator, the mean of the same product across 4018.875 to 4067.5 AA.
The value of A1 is 1.07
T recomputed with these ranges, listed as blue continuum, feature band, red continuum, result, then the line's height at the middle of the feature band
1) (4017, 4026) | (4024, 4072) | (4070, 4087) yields 1.7 AA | 8.87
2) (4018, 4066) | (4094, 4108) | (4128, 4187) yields 2.8 AA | 8.69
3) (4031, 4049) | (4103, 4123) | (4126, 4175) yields 3.6 AA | 8.84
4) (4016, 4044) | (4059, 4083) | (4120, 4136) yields 1.9 AA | 8.88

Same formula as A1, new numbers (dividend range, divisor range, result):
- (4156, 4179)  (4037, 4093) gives 1.13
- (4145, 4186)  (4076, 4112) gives 1.22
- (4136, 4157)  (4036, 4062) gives 1.14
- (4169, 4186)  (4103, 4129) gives 1.12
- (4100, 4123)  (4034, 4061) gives 0.90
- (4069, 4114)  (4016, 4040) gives 0.85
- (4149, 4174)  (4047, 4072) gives 1.21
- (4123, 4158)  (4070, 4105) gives 1.18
